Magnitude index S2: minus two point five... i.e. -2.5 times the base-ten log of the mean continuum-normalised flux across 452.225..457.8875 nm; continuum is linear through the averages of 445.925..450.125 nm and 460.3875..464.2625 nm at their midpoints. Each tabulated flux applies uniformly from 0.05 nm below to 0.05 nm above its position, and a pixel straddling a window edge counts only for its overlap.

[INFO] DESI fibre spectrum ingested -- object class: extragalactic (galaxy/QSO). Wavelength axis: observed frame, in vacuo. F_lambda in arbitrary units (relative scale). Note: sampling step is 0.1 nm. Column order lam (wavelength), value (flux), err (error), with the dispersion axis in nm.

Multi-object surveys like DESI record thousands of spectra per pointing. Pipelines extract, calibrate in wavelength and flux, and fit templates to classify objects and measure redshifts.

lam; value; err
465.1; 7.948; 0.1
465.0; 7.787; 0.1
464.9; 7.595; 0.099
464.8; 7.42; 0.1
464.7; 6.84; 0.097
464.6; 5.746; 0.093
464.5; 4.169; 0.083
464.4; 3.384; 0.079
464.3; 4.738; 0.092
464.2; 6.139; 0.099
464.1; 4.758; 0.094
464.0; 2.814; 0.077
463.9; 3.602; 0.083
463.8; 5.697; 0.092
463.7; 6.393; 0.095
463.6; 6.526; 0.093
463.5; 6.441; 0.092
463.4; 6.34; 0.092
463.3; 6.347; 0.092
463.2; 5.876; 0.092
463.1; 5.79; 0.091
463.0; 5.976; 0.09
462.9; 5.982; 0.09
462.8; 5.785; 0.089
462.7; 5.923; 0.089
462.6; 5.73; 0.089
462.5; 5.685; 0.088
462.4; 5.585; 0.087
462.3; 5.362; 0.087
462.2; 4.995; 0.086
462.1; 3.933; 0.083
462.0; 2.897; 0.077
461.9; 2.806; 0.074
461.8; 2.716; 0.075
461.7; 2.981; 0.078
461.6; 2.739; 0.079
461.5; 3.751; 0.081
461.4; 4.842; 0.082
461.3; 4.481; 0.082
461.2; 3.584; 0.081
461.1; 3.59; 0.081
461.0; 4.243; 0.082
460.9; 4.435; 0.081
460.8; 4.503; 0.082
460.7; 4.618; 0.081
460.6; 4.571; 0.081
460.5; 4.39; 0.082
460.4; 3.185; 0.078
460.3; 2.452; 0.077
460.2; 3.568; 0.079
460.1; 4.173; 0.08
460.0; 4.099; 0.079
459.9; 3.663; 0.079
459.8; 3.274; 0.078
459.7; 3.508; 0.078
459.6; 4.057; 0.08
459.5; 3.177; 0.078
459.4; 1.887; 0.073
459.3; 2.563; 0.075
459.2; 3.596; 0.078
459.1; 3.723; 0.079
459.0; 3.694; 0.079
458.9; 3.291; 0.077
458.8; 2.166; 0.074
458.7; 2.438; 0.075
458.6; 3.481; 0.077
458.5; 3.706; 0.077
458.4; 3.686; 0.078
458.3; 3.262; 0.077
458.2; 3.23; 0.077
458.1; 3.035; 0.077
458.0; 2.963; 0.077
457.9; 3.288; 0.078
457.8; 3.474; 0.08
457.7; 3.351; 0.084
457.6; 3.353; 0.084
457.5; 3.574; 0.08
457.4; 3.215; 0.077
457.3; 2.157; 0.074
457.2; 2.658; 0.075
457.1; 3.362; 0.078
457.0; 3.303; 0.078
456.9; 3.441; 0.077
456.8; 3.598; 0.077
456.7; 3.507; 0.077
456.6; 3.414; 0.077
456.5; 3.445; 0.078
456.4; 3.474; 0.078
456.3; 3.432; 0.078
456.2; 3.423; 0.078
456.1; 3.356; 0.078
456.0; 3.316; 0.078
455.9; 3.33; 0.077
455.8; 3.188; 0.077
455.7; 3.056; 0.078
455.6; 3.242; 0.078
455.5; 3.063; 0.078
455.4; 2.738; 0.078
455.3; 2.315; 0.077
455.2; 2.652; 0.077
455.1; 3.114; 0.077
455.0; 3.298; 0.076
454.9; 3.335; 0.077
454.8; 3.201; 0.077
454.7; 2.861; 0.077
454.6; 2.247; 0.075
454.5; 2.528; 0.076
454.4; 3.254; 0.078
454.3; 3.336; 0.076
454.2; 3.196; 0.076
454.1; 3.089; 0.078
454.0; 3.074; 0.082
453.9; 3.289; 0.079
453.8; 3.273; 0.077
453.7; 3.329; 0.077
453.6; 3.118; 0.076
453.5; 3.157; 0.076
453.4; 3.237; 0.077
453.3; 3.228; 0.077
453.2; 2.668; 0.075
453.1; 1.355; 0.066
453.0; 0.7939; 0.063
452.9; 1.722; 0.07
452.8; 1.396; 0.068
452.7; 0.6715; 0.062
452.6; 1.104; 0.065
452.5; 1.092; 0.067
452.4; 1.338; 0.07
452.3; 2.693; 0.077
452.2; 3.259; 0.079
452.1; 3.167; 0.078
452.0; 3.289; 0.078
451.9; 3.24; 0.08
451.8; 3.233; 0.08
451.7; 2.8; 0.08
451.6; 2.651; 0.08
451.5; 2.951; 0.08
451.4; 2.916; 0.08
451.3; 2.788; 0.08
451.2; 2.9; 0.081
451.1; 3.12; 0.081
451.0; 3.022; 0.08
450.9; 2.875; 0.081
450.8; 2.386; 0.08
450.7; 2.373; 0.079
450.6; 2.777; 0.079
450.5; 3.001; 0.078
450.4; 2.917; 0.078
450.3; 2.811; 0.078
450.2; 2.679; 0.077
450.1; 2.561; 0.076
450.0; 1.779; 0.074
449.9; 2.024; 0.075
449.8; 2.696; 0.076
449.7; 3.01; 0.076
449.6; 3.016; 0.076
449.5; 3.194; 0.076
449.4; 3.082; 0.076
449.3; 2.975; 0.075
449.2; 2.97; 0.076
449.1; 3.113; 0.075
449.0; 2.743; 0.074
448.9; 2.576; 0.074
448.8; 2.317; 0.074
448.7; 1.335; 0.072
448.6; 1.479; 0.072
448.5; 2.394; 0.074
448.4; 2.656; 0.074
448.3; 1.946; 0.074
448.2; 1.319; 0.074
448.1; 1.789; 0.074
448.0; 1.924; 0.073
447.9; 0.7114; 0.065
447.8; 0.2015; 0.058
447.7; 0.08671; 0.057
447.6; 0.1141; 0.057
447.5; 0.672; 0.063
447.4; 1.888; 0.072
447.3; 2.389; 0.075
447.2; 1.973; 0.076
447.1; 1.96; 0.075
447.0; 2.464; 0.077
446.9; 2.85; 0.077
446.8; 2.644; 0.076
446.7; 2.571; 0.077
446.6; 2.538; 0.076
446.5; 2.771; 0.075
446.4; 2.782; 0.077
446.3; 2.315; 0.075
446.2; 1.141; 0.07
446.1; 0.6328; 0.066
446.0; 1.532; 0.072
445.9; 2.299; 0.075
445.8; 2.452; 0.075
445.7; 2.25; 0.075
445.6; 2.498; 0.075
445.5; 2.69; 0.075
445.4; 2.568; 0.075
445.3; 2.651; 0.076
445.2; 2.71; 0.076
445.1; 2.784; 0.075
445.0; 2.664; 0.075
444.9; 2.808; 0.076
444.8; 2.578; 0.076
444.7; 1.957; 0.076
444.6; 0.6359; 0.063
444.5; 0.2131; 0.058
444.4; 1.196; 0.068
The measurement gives 0.19 mag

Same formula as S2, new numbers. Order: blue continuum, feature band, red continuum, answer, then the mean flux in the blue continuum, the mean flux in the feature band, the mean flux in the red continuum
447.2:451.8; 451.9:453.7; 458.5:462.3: 0.197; 2.32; 2.25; 3.59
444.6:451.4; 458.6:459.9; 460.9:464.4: 0.323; 2.29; 3.15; 4.83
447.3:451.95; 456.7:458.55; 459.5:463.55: 0.154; 2.35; 3.27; 4.46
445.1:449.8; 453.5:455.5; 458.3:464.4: 0.069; 2.15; 3.02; 4.27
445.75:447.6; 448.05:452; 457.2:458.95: -0.111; 2.05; 2.63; 3.14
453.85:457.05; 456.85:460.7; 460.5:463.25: 0.167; 3.16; 3.33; 4.57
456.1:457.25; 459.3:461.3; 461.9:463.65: 0.243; 3.37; 3.72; 5.52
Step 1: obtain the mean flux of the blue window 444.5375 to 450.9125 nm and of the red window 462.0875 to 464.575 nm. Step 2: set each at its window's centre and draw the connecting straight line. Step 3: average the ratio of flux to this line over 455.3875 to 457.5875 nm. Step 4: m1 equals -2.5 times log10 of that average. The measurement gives 0.22 mag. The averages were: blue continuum 2.22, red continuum 5.38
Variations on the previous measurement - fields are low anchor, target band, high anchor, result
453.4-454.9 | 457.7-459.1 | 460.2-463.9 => 0.221 mag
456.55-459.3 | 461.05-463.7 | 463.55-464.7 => -0.084 mag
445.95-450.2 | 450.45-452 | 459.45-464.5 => -0.097 mag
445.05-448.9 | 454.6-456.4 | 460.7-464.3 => 0.145 mag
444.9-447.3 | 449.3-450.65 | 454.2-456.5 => -0.035 mag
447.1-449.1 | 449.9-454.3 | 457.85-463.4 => -0.100 mag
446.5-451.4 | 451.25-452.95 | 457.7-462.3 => 0.115 mag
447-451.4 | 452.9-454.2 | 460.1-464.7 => 0.110 mag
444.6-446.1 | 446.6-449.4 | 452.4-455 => 0.221 mag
